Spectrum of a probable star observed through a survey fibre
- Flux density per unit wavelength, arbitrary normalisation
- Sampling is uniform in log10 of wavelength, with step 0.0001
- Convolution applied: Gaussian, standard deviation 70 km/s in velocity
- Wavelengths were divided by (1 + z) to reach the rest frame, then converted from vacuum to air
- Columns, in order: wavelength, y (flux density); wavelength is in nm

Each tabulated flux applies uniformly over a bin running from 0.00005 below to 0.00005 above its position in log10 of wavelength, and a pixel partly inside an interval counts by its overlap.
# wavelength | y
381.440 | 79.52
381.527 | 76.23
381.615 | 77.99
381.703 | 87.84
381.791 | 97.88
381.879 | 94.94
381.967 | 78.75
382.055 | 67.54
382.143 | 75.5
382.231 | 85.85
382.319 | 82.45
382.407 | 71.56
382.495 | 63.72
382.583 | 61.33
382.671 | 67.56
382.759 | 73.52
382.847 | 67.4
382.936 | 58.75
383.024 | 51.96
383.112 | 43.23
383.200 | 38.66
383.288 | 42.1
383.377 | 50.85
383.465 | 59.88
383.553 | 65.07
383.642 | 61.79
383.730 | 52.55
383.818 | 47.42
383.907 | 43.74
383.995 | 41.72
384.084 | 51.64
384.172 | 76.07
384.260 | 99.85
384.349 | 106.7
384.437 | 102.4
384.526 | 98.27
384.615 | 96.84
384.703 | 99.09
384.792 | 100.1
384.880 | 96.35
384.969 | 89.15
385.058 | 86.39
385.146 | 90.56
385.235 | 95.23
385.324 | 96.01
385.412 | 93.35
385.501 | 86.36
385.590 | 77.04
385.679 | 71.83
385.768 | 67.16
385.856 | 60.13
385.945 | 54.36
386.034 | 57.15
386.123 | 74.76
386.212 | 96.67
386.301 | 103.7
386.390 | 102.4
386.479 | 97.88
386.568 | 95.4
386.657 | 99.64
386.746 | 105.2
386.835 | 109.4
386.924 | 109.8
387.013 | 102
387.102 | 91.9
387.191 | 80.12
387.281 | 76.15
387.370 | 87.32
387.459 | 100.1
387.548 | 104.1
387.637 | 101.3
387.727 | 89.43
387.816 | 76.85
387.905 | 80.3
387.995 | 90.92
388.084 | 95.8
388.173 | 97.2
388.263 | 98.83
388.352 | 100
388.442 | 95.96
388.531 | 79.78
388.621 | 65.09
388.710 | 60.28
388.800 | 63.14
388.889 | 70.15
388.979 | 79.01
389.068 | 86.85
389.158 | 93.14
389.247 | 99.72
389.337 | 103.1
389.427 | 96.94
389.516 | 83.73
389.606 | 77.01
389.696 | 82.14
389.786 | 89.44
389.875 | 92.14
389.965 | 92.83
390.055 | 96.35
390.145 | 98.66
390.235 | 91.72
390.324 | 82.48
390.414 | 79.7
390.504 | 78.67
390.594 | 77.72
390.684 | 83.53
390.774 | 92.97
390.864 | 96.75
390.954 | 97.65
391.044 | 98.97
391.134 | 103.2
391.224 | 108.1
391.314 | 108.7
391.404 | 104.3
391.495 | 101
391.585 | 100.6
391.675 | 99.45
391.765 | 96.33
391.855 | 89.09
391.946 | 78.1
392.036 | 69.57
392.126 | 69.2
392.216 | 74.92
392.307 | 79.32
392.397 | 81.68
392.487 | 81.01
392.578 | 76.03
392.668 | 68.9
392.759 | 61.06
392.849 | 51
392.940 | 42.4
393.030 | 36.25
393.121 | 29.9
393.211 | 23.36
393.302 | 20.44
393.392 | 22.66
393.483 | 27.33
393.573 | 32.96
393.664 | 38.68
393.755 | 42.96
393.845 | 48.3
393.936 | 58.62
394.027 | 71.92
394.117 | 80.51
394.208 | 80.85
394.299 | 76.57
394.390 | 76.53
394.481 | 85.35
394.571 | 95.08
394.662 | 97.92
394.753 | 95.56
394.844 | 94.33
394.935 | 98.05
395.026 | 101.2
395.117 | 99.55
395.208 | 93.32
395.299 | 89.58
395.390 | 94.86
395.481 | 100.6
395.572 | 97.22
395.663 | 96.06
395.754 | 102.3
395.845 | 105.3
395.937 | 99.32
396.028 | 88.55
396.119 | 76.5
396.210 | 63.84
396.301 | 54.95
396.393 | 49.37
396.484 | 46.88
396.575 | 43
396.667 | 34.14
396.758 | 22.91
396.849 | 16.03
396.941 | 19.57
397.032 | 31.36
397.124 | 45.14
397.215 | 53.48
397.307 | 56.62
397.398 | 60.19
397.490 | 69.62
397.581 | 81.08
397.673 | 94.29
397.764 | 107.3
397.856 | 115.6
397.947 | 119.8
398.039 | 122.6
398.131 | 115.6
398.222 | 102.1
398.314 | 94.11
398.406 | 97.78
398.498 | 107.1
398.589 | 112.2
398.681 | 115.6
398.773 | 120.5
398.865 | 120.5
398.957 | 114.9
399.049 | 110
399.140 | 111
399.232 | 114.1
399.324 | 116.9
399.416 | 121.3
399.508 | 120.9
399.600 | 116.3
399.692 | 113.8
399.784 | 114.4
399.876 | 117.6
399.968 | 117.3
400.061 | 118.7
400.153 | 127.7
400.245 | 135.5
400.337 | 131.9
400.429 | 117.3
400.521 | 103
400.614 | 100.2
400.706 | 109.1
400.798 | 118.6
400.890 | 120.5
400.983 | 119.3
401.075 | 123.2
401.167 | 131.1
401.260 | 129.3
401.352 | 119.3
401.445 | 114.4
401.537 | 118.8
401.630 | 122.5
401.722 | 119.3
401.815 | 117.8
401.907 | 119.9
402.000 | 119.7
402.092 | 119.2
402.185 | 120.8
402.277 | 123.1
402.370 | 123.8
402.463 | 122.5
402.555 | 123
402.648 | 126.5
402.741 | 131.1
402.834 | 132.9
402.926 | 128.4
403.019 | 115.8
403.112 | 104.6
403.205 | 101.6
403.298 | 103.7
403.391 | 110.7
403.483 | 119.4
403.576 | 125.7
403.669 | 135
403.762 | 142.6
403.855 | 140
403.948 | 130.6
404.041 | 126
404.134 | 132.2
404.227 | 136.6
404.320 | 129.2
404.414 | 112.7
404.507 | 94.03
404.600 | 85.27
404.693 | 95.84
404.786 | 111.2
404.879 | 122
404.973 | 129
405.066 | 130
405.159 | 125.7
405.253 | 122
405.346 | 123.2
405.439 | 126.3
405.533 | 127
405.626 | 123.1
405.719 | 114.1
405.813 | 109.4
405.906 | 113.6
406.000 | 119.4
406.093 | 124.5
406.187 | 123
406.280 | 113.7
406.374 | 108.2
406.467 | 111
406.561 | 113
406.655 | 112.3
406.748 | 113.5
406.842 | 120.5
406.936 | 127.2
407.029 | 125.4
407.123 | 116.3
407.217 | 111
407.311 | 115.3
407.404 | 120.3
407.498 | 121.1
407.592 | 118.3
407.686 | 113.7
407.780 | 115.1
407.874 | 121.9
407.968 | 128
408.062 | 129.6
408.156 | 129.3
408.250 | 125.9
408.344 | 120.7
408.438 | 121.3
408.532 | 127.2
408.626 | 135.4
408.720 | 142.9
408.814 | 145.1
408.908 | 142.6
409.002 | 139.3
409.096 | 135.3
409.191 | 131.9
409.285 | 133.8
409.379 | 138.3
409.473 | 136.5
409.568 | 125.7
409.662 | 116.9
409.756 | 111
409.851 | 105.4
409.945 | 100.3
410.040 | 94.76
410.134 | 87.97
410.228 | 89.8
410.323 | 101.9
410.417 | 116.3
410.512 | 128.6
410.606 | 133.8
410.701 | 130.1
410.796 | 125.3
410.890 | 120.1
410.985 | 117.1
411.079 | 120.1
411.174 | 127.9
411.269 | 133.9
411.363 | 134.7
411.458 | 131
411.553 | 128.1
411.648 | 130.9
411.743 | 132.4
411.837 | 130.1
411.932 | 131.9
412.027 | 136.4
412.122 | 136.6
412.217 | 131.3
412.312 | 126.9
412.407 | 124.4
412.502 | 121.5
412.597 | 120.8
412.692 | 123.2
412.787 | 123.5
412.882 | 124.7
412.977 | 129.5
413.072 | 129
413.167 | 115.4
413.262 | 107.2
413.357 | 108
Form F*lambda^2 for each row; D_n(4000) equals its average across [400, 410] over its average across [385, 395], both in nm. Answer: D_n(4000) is 1.61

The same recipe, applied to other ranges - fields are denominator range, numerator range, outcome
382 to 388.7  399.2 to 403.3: 1.61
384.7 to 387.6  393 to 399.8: 0.95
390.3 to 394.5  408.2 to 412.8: 1.91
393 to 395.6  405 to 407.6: 1.82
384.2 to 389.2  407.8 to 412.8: 1.58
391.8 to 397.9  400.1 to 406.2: 1.84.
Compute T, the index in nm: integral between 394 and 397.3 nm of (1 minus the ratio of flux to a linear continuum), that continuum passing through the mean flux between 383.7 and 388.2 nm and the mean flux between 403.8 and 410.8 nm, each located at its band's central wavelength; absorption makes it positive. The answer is 0.89 nm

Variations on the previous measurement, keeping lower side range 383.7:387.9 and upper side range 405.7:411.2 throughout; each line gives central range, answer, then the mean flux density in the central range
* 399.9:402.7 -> -0.27 nm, 120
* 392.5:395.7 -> 0.98 nm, 68.8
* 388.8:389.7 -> 0.05 nm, 86.2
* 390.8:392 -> -0.05 nm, 98.3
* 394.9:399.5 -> 0.75 nm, 86.8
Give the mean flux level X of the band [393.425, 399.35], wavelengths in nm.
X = 81.4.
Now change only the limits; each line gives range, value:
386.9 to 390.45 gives 88.4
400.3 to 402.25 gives 119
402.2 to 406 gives 121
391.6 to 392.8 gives 79.4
